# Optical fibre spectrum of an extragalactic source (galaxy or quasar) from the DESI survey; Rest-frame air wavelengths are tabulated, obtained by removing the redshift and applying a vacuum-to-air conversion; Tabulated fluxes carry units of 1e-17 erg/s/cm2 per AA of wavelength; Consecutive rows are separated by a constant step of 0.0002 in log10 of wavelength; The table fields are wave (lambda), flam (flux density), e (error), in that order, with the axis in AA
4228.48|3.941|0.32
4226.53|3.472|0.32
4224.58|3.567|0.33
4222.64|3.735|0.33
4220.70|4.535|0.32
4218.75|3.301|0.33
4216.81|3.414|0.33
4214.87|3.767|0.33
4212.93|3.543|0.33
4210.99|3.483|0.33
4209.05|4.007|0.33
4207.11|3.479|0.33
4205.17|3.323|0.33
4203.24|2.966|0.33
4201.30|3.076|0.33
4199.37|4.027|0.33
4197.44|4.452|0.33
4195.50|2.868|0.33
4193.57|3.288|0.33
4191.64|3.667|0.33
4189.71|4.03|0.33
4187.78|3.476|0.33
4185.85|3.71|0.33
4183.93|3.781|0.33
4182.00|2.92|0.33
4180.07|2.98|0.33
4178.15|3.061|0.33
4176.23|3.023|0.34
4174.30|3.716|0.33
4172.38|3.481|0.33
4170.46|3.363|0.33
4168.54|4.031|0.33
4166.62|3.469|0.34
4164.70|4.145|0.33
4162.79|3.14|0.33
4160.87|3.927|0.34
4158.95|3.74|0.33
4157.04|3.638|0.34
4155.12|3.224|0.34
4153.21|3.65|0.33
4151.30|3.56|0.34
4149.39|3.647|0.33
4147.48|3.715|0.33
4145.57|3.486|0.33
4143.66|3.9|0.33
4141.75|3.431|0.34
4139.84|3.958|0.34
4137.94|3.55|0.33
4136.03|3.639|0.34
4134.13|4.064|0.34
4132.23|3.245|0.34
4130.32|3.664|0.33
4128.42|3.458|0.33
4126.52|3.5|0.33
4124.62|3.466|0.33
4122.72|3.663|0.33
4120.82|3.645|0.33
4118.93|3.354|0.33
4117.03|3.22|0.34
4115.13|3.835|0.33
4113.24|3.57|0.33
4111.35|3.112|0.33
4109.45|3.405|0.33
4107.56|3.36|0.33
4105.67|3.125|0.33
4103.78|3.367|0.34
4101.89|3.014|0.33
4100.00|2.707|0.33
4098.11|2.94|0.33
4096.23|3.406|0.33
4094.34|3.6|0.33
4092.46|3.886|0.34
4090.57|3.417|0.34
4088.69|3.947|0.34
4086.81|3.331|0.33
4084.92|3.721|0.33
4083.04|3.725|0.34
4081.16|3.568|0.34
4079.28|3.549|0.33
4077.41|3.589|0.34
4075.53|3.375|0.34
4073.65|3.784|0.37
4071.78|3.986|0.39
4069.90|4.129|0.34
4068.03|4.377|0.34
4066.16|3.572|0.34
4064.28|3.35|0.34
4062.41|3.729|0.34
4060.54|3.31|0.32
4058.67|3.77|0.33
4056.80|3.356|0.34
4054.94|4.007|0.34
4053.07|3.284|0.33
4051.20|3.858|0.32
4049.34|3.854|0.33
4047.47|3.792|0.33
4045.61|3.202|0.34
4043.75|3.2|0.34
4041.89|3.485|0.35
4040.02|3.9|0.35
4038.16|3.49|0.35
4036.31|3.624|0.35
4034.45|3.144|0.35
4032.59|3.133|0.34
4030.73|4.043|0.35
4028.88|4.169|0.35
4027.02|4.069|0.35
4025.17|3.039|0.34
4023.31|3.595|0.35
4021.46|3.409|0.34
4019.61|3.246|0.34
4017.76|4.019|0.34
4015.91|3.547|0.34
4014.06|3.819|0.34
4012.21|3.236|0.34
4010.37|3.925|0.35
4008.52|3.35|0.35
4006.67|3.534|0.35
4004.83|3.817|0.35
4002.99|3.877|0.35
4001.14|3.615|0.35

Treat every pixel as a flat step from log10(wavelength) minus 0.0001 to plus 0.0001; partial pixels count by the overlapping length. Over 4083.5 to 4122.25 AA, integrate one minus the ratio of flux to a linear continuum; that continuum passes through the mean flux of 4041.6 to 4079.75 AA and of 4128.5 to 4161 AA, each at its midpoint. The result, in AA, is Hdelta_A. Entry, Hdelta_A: 2.5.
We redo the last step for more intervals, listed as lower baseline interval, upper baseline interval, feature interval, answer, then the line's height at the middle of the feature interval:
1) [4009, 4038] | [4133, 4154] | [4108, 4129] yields 1.12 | 3.67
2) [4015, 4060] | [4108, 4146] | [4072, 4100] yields 0.24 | 3.57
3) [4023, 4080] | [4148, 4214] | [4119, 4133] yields 0.24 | 3.57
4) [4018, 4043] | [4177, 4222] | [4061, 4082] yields -0.92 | 3.56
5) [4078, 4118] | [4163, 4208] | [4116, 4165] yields -2.01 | 3.45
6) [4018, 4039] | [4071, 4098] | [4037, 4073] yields -0.83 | 3.58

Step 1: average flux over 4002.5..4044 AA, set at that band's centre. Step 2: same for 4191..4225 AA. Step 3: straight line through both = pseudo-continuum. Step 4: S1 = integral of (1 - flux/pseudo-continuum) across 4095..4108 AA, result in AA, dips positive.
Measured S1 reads 1.7 AA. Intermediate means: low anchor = 3.6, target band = 3.13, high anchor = 3.58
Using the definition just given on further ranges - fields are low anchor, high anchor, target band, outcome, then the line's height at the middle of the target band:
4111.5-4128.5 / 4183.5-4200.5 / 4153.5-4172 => 0.0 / 3.62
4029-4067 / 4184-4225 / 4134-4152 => -0.4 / 3.59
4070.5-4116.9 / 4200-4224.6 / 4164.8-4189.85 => 0.5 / 3.53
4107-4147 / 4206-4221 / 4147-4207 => 1.5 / 3.61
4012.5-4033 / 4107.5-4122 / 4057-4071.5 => -0.8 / 3.55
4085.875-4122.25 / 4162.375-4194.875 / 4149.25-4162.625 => -0.5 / 3.46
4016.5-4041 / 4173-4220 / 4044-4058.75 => -0.1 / 3.59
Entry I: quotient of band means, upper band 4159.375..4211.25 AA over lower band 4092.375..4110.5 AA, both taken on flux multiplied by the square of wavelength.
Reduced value 1.13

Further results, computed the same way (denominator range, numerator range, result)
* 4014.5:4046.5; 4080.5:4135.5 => 1.01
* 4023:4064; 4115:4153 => 1.05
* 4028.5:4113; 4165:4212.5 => 1.04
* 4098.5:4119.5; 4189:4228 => 1.16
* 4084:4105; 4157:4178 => 1.10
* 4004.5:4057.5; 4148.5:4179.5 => 1.05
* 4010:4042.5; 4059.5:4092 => 1.05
